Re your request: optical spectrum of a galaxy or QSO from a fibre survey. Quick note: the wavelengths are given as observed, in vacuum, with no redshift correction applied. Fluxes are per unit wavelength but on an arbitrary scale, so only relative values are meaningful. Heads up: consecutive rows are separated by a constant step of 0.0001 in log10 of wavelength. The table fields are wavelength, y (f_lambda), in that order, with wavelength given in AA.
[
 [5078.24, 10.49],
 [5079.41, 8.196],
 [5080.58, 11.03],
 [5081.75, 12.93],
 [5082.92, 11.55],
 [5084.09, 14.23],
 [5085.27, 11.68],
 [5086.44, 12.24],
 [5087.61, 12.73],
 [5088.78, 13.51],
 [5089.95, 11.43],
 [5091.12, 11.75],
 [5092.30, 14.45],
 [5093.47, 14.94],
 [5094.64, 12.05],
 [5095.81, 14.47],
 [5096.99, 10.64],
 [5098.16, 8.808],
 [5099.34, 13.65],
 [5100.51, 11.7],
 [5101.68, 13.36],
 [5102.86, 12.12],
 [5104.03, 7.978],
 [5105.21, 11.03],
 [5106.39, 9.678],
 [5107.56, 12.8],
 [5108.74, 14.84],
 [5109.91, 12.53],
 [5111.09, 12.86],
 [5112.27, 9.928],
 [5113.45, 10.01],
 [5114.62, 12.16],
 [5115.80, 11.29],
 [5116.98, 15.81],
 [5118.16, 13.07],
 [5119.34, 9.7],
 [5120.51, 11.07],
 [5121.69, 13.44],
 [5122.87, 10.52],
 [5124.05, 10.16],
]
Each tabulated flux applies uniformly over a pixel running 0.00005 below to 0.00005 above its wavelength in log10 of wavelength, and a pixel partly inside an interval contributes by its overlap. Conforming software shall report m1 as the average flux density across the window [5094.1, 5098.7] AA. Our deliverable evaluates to 11.5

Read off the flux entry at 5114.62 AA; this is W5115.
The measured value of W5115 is 12.16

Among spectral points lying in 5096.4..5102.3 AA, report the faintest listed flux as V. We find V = 8.808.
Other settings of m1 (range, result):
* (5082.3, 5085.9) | 12.5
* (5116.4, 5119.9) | 12.9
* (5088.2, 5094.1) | 13.2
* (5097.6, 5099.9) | 11.2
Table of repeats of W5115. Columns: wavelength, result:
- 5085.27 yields 11.68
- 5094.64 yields 12.05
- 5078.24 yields 10.49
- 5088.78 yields 13.51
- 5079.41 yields 8.196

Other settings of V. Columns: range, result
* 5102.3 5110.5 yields 7.978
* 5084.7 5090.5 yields 11.43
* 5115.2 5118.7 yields 11.29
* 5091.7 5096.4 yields 12.05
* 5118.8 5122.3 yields 9.7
